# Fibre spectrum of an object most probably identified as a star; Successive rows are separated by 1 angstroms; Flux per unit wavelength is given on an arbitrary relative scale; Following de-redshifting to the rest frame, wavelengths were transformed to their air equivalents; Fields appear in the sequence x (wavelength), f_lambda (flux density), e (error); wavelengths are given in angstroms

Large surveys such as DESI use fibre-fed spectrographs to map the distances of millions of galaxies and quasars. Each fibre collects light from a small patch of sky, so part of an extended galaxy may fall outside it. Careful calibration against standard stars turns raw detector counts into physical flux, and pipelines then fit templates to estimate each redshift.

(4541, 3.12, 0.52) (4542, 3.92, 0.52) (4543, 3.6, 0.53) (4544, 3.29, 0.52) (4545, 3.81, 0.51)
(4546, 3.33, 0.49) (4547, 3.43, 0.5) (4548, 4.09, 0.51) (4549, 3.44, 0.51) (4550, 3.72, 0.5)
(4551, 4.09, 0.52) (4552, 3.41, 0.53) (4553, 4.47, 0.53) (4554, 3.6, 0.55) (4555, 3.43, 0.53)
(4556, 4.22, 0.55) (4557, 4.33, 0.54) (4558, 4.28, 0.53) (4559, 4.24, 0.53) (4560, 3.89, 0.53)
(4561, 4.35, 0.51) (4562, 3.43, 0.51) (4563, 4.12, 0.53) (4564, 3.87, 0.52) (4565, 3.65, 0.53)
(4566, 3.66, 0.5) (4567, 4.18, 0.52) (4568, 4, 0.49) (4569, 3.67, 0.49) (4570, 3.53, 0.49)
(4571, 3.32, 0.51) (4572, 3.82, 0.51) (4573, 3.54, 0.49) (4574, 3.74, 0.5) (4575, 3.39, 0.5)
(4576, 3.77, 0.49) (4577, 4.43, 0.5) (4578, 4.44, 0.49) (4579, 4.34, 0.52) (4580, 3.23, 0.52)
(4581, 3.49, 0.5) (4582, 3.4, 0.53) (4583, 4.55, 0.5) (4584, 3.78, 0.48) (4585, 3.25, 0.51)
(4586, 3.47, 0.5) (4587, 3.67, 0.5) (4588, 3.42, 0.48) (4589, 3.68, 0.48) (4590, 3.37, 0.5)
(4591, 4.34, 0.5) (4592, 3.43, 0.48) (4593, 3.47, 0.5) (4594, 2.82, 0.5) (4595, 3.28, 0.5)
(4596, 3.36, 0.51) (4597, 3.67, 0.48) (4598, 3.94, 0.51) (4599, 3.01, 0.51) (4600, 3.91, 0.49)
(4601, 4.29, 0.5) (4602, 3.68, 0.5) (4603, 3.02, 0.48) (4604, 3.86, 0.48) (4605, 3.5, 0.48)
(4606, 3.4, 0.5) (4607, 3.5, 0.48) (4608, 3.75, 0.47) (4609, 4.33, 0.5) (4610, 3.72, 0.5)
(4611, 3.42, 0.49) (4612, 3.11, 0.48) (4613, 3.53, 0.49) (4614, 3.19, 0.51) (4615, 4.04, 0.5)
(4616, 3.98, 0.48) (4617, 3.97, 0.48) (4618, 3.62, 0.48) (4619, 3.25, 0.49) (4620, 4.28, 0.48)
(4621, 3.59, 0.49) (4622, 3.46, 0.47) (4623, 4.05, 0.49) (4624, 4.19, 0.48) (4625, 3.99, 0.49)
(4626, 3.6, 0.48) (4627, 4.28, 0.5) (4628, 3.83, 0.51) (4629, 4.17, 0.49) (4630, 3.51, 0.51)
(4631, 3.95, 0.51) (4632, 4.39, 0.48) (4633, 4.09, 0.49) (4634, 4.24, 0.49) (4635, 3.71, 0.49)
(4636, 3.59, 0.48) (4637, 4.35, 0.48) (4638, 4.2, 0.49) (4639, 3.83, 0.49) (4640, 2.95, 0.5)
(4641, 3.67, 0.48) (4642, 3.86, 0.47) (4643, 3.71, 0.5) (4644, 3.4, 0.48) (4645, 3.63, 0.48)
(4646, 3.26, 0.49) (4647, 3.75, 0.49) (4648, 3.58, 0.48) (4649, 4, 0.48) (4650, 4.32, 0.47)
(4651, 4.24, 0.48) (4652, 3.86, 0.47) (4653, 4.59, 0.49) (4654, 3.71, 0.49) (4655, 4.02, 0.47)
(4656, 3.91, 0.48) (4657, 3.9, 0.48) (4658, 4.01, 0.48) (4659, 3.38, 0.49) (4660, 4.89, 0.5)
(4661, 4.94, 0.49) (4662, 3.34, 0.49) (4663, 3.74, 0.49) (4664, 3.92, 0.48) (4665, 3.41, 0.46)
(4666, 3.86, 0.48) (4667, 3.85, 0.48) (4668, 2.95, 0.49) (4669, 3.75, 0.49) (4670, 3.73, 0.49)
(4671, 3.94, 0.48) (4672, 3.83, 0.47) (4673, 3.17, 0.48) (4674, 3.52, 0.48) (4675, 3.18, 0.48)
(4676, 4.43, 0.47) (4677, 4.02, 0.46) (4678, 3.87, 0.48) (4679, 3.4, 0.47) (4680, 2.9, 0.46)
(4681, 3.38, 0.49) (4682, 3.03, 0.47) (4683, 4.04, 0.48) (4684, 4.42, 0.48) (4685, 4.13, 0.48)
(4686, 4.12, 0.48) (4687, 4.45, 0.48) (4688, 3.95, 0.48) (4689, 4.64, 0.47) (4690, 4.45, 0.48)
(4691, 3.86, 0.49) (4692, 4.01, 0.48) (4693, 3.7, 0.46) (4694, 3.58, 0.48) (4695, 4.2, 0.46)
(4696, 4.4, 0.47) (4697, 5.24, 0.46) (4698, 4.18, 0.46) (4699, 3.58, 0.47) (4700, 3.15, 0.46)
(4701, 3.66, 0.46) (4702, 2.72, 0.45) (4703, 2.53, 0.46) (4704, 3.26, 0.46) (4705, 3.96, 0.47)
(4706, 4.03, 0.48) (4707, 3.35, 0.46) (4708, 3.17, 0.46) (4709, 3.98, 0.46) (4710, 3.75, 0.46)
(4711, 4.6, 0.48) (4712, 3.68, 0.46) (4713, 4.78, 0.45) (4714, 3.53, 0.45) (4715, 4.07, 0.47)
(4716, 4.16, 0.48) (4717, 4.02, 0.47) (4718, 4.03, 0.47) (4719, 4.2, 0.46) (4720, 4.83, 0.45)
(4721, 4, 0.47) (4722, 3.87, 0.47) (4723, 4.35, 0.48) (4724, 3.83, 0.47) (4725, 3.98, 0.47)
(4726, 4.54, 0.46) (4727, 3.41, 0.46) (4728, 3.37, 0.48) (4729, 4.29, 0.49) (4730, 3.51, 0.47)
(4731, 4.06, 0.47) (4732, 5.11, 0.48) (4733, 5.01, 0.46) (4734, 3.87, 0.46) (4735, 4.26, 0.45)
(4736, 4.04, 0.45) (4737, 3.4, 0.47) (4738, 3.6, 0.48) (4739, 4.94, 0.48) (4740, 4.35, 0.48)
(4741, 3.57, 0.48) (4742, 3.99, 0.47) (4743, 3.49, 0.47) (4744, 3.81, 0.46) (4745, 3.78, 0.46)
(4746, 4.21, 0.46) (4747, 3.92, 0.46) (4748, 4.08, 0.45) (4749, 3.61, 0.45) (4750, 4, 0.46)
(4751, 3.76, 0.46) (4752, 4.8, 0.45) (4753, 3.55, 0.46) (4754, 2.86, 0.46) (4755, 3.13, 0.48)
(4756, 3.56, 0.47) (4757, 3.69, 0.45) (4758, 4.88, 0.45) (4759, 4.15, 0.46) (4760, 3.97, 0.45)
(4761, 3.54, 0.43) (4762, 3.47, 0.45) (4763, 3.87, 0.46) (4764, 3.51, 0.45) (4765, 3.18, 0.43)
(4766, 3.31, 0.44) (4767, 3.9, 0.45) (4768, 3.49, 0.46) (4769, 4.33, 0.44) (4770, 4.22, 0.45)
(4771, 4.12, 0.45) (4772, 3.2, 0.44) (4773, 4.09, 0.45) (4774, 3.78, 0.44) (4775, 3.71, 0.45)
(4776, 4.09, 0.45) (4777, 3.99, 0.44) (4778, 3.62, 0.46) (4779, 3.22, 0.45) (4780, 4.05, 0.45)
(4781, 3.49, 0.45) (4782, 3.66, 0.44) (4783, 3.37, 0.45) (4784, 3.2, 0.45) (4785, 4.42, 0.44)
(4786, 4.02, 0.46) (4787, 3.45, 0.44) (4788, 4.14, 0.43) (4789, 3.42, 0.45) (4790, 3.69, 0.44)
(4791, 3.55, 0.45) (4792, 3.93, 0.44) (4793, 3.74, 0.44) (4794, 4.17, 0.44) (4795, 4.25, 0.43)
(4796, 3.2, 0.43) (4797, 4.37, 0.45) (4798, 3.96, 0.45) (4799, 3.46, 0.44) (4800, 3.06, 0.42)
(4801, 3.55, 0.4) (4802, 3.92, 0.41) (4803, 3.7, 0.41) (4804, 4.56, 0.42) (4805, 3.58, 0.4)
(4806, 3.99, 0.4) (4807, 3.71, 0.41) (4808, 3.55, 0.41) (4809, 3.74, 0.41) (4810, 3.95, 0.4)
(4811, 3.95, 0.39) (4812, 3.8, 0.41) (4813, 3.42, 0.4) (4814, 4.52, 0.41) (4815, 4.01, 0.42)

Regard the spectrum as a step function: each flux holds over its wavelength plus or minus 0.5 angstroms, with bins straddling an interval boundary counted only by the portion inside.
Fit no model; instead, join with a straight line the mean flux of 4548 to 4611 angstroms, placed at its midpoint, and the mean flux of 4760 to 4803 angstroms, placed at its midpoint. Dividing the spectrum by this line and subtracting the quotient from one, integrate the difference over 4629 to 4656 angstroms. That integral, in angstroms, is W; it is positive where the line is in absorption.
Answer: -0.9 angstroms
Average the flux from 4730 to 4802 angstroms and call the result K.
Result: 3.83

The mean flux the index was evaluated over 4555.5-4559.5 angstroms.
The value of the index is 4.27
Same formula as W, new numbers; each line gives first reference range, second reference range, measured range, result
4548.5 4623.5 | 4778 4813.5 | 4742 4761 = -0.5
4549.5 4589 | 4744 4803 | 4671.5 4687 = 0.3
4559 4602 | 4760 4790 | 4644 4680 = -0.8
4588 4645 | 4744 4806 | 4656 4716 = -1.3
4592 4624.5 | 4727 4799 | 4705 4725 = -1.2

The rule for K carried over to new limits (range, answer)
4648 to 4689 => 3.86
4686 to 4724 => 3.94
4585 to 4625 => 3.63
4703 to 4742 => 4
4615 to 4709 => 3.83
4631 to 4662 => 3.92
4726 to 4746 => 4.01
